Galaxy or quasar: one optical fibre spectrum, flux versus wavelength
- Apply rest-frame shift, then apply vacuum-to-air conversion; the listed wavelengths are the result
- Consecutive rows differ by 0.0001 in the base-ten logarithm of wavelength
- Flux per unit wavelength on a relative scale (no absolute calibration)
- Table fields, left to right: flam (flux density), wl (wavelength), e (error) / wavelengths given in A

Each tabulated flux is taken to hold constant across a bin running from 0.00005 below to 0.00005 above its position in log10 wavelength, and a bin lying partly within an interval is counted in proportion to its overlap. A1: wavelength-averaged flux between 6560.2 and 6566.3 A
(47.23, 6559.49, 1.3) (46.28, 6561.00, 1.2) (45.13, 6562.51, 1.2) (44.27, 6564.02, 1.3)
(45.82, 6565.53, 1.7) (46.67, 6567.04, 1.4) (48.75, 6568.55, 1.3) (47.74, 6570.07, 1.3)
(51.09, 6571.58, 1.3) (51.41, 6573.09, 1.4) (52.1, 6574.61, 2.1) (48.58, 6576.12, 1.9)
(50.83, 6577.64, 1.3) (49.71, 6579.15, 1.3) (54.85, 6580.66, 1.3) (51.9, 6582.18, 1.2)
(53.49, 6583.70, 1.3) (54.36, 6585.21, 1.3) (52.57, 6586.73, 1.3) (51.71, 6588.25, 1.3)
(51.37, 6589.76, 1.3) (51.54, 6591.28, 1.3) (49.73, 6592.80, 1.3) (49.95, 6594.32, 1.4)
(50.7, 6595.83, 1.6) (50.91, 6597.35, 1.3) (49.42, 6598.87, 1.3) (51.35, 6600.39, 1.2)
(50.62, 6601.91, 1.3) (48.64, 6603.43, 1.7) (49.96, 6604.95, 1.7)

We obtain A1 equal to 45.4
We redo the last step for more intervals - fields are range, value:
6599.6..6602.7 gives 50.9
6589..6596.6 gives 50.7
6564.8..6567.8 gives 46.3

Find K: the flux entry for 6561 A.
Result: 46.28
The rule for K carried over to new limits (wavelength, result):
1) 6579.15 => 49.71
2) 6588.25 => 51.71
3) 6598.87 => 49.42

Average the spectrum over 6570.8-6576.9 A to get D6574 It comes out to 50.8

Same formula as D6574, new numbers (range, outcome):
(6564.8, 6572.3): 48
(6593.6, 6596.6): 50.5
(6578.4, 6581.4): 52.4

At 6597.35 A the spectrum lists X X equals 50.91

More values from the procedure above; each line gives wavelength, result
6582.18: 51.9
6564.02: 44.27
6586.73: 52.57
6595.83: 50.7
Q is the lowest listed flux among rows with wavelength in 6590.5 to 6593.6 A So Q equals 49.73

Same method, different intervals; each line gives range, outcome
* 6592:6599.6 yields 49.42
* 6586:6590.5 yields 51.37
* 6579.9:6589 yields 51.71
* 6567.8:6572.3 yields 47.74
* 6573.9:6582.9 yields 48.58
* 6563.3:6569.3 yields 44.27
